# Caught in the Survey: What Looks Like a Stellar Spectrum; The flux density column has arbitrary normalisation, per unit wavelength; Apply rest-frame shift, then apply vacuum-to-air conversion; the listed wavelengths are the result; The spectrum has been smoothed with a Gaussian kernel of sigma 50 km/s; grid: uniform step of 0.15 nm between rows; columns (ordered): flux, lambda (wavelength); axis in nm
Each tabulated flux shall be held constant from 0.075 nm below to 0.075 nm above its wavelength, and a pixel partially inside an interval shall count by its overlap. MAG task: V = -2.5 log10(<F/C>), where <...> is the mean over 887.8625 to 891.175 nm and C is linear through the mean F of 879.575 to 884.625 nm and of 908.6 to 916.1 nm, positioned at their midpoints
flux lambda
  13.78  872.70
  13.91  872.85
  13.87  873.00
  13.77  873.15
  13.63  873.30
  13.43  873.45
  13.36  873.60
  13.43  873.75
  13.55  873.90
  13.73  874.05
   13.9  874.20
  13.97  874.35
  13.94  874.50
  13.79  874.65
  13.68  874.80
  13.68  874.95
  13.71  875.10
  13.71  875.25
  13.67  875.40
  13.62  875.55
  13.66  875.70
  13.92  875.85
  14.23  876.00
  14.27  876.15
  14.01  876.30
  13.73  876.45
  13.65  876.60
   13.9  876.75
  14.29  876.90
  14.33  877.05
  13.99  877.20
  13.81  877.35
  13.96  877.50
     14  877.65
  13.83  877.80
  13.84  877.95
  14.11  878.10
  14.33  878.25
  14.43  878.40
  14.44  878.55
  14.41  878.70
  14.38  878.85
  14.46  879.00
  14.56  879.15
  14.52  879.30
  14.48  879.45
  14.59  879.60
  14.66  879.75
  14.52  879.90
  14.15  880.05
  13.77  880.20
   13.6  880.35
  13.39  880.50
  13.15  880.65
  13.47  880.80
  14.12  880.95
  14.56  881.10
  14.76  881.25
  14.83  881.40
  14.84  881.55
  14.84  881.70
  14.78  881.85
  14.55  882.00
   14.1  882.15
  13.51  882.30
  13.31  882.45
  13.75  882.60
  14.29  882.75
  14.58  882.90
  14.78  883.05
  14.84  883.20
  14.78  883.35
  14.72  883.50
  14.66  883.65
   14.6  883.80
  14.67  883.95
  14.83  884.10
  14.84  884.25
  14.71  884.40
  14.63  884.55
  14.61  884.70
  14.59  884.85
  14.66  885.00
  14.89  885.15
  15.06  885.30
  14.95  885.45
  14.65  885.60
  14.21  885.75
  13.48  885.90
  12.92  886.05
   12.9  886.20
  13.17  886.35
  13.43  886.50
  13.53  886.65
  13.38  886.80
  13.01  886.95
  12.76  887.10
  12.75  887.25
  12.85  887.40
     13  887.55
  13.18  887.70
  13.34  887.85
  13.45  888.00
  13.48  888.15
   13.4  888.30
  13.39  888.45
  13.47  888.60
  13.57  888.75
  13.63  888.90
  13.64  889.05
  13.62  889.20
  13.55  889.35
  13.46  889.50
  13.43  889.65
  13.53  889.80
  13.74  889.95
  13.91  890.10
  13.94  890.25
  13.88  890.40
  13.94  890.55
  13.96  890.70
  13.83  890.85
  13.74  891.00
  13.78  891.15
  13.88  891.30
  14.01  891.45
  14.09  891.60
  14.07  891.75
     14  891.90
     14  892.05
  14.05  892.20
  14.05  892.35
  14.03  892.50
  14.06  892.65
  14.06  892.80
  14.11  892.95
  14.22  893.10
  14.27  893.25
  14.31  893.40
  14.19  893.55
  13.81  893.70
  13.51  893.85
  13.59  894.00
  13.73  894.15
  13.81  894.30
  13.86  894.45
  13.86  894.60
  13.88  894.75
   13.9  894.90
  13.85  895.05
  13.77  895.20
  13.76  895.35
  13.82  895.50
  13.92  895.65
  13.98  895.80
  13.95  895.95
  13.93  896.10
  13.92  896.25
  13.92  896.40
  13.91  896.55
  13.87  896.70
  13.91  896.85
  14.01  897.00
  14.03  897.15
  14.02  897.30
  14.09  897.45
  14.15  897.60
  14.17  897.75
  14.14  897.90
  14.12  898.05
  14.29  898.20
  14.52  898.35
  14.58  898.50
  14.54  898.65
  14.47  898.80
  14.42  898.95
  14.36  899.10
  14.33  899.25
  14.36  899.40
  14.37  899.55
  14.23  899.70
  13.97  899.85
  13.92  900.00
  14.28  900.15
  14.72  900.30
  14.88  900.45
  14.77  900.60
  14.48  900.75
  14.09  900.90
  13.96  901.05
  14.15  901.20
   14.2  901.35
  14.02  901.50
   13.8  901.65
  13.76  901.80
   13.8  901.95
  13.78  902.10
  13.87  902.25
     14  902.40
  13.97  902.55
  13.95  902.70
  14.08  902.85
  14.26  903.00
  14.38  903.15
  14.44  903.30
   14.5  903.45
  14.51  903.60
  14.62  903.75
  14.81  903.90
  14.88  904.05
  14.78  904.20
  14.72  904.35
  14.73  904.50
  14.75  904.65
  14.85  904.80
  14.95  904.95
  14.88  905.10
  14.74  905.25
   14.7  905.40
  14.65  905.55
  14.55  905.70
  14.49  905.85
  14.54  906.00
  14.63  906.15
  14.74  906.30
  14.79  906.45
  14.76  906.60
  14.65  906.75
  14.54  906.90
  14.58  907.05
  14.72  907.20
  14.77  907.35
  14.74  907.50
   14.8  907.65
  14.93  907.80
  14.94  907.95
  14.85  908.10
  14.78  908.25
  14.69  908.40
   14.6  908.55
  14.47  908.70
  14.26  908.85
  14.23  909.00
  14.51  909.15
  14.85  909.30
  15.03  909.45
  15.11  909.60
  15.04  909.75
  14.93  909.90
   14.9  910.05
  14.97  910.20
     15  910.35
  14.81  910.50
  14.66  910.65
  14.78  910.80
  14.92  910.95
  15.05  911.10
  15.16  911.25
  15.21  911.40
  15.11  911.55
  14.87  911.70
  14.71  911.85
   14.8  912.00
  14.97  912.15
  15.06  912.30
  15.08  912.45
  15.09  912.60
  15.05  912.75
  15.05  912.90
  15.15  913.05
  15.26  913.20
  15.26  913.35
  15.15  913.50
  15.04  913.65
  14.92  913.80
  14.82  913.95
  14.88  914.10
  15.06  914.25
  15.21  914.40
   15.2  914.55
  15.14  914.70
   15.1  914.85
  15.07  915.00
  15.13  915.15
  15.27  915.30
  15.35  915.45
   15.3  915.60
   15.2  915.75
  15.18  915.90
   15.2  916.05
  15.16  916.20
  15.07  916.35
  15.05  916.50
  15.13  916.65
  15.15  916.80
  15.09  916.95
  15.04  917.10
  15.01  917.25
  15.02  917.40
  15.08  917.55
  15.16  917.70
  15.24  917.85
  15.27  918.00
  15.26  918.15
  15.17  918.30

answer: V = 0.07 mag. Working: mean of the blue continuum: 14.4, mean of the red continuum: 15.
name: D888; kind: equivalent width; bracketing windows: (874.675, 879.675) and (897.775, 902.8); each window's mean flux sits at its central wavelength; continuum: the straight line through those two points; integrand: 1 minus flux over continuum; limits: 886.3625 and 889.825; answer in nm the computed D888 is 0.20 nm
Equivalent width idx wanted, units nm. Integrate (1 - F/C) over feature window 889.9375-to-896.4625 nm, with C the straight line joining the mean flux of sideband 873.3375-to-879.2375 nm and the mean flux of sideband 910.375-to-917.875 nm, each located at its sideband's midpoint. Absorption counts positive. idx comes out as 0.23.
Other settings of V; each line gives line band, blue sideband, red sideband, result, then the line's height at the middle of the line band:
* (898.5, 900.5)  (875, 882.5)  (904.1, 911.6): 0.02 mag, 14.6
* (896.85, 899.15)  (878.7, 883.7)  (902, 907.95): 0.02 mag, 14.5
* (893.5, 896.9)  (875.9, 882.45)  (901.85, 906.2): 0.04 mag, 14.4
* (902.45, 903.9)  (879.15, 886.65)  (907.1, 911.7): 0.03 mag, 14.7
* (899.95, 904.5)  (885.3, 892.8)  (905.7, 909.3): 0.01 mag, 14.4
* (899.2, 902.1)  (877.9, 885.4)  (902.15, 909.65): 0.03 mag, 14.6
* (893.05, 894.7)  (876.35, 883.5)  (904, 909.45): 0.04 mag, 14.5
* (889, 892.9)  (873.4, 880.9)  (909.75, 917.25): 0.04 mag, 14.4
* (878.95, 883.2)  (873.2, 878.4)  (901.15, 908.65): -0.02 mag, 14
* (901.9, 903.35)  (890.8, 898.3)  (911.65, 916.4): 0.03 mag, 14.4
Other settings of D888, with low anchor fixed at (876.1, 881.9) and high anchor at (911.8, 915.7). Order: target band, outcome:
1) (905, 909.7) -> 0.07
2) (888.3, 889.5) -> 0.08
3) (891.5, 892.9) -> 0.05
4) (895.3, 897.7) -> 0.11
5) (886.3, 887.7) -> 0.13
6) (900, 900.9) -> 0.01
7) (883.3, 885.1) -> -0.05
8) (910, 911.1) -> 0.01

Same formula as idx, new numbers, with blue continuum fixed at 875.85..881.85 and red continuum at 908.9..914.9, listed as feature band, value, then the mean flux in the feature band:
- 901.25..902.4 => 0.06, 13.9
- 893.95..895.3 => 0.07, 13.8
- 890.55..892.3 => 0.07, 13.9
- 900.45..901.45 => 0.03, 14.3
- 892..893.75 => 0.05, 14.1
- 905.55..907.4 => 0.03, 14.6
